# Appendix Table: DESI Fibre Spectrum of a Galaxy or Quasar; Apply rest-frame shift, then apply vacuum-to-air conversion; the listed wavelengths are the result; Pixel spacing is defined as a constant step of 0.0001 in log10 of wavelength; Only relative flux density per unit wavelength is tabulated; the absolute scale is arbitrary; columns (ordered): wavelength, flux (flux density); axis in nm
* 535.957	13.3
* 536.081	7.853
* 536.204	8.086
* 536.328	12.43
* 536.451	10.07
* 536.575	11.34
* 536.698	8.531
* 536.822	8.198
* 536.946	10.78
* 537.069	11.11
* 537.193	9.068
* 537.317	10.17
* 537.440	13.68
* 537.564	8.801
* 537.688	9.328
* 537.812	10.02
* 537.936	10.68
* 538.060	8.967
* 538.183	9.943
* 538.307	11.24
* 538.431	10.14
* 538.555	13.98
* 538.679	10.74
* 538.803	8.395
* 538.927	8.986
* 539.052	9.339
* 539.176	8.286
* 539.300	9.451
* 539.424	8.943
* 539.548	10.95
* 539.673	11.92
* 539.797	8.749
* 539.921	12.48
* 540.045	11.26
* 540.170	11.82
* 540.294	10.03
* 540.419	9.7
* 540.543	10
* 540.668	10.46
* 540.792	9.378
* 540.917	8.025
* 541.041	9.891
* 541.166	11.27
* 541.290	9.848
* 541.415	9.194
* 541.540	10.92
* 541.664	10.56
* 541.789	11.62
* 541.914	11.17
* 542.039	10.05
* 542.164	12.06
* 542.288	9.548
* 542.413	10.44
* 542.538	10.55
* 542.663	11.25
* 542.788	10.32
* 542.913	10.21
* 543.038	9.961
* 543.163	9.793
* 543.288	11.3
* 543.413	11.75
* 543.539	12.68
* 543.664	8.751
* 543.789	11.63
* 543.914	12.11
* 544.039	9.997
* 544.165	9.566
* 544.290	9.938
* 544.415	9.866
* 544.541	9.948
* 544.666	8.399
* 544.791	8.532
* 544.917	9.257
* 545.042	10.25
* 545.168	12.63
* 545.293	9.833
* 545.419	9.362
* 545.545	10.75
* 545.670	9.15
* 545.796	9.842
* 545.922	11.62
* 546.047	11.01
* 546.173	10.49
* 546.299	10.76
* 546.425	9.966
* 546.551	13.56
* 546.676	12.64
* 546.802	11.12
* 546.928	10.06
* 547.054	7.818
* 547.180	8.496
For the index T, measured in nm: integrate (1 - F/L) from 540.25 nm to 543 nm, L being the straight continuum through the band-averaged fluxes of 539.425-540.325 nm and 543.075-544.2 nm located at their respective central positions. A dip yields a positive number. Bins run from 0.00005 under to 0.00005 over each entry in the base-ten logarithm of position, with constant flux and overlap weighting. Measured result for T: 0.15 nm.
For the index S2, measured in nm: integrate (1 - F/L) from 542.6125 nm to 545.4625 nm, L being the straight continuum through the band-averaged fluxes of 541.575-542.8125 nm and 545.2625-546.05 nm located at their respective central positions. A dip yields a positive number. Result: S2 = 0.04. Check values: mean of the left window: 10.8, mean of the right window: 10.2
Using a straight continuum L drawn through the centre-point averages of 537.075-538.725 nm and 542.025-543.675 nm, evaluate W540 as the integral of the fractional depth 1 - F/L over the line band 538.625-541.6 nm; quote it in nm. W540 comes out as 0.17 nm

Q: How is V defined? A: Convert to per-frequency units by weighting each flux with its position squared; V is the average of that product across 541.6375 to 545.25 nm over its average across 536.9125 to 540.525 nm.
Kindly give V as 1.0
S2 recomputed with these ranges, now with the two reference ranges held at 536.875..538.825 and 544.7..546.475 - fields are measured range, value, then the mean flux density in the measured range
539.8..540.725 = -0.03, 10.7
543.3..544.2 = -0.06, 11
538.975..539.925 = 0.05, 9.85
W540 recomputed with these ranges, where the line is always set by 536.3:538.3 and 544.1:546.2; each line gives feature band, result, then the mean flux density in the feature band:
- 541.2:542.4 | -0.06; 10.6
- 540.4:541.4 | 0.03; 9.8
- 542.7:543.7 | -0.06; 10.7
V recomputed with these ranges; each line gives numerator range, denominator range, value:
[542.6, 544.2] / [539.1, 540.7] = 1.06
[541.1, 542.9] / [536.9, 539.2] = 1.05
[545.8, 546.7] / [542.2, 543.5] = 1.08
